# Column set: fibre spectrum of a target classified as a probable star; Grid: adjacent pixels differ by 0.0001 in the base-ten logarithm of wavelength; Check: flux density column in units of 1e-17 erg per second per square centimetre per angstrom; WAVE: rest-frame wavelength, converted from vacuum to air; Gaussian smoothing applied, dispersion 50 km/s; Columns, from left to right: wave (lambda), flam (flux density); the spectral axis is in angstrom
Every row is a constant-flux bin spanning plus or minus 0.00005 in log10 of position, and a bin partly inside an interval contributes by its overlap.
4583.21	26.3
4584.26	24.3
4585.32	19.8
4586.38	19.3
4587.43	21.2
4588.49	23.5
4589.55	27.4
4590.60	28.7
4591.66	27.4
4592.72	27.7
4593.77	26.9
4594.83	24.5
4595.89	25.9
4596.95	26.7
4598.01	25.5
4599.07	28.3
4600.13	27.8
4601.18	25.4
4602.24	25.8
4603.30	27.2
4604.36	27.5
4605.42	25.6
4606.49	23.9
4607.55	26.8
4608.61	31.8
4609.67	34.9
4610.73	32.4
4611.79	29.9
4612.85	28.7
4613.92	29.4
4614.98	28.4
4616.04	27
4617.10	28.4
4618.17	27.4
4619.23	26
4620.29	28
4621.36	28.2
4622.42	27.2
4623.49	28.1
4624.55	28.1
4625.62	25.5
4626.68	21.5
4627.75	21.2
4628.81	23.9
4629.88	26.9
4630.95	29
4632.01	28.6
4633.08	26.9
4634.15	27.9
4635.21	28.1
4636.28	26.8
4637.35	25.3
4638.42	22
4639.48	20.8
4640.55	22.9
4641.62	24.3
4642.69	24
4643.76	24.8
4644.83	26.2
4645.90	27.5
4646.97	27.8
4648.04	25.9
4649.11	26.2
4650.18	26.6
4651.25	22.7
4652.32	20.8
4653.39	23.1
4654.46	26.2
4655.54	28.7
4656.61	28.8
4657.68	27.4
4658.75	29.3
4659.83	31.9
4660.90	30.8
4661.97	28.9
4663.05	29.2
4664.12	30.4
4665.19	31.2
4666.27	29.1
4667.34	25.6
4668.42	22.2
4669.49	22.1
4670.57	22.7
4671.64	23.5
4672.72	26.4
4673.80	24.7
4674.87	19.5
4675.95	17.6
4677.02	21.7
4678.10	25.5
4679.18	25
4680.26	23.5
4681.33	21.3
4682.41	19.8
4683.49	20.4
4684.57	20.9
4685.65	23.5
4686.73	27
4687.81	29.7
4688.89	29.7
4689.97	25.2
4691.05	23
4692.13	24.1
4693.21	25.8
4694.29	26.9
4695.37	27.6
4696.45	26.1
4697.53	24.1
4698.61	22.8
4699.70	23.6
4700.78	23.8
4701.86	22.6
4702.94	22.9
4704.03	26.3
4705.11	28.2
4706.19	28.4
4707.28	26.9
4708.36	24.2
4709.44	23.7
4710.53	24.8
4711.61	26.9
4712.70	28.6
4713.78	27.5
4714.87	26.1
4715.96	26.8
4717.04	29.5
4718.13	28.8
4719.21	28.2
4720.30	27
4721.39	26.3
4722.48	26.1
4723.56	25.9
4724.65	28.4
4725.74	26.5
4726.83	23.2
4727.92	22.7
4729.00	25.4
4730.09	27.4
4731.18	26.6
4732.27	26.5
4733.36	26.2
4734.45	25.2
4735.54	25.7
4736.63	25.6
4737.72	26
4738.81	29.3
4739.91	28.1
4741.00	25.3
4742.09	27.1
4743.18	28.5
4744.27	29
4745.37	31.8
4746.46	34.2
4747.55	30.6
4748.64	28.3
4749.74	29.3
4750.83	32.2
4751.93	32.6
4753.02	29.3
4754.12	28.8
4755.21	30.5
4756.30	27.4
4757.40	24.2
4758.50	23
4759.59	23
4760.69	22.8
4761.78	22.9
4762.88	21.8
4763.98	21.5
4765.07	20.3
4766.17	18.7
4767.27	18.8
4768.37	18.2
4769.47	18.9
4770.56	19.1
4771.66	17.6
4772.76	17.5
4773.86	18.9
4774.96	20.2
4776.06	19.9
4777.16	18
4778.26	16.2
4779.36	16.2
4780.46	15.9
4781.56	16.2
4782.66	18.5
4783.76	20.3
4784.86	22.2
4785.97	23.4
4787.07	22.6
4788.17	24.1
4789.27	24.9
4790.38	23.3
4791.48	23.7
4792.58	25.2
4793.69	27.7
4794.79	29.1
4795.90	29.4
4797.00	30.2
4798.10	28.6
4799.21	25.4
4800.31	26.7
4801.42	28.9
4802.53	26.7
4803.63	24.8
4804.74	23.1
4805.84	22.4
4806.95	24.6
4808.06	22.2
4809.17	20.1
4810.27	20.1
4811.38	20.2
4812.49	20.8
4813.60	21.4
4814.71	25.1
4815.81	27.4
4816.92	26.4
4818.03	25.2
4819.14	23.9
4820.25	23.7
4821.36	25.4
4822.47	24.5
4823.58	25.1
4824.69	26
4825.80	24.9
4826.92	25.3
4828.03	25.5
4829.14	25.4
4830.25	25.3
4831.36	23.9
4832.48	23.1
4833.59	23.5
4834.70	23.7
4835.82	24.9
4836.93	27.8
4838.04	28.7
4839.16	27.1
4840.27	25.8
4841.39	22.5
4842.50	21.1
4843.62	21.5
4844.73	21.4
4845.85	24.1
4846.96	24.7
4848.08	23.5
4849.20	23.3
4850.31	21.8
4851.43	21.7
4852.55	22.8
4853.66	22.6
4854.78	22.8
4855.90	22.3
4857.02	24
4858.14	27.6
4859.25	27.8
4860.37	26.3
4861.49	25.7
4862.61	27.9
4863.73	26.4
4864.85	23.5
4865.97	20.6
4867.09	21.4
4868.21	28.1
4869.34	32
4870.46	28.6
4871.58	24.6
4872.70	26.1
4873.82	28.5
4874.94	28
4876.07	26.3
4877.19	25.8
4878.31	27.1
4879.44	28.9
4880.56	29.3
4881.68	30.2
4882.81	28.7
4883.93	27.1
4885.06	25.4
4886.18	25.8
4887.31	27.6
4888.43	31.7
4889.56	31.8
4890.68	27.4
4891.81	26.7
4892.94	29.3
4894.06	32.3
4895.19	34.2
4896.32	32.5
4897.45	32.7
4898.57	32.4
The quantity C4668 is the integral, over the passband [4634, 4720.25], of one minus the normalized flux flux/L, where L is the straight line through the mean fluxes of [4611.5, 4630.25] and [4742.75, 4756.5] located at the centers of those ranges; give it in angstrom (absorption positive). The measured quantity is 8.6 angstrom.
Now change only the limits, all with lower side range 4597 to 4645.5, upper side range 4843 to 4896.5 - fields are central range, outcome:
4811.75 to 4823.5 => 0.9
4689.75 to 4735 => 1.2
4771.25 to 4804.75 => 4.7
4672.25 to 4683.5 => 1.8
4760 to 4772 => 2.9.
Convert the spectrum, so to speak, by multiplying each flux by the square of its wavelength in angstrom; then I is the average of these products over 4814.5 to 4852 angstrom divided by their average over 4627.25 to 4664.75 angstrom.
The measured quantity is 1.01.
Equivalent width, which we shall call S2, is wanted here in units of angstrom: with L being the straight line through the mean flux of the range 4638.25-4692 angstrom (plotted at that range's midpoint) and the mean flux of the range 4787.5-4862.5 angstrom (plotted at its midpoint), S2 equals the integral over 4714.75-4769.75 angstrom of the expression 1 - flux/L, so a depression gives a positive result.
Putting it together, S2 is -2.9 angstrom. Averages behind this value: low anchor 25.2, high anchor 24.6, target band 26.2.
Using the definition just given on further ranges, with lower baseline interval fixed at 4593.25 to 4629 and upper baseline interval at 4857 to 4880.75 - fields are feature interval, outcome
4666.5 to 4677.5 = 1.7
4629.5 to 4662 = 1.0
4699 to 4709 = 0.7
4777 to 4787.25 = 3.0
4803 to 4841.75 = 3.5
